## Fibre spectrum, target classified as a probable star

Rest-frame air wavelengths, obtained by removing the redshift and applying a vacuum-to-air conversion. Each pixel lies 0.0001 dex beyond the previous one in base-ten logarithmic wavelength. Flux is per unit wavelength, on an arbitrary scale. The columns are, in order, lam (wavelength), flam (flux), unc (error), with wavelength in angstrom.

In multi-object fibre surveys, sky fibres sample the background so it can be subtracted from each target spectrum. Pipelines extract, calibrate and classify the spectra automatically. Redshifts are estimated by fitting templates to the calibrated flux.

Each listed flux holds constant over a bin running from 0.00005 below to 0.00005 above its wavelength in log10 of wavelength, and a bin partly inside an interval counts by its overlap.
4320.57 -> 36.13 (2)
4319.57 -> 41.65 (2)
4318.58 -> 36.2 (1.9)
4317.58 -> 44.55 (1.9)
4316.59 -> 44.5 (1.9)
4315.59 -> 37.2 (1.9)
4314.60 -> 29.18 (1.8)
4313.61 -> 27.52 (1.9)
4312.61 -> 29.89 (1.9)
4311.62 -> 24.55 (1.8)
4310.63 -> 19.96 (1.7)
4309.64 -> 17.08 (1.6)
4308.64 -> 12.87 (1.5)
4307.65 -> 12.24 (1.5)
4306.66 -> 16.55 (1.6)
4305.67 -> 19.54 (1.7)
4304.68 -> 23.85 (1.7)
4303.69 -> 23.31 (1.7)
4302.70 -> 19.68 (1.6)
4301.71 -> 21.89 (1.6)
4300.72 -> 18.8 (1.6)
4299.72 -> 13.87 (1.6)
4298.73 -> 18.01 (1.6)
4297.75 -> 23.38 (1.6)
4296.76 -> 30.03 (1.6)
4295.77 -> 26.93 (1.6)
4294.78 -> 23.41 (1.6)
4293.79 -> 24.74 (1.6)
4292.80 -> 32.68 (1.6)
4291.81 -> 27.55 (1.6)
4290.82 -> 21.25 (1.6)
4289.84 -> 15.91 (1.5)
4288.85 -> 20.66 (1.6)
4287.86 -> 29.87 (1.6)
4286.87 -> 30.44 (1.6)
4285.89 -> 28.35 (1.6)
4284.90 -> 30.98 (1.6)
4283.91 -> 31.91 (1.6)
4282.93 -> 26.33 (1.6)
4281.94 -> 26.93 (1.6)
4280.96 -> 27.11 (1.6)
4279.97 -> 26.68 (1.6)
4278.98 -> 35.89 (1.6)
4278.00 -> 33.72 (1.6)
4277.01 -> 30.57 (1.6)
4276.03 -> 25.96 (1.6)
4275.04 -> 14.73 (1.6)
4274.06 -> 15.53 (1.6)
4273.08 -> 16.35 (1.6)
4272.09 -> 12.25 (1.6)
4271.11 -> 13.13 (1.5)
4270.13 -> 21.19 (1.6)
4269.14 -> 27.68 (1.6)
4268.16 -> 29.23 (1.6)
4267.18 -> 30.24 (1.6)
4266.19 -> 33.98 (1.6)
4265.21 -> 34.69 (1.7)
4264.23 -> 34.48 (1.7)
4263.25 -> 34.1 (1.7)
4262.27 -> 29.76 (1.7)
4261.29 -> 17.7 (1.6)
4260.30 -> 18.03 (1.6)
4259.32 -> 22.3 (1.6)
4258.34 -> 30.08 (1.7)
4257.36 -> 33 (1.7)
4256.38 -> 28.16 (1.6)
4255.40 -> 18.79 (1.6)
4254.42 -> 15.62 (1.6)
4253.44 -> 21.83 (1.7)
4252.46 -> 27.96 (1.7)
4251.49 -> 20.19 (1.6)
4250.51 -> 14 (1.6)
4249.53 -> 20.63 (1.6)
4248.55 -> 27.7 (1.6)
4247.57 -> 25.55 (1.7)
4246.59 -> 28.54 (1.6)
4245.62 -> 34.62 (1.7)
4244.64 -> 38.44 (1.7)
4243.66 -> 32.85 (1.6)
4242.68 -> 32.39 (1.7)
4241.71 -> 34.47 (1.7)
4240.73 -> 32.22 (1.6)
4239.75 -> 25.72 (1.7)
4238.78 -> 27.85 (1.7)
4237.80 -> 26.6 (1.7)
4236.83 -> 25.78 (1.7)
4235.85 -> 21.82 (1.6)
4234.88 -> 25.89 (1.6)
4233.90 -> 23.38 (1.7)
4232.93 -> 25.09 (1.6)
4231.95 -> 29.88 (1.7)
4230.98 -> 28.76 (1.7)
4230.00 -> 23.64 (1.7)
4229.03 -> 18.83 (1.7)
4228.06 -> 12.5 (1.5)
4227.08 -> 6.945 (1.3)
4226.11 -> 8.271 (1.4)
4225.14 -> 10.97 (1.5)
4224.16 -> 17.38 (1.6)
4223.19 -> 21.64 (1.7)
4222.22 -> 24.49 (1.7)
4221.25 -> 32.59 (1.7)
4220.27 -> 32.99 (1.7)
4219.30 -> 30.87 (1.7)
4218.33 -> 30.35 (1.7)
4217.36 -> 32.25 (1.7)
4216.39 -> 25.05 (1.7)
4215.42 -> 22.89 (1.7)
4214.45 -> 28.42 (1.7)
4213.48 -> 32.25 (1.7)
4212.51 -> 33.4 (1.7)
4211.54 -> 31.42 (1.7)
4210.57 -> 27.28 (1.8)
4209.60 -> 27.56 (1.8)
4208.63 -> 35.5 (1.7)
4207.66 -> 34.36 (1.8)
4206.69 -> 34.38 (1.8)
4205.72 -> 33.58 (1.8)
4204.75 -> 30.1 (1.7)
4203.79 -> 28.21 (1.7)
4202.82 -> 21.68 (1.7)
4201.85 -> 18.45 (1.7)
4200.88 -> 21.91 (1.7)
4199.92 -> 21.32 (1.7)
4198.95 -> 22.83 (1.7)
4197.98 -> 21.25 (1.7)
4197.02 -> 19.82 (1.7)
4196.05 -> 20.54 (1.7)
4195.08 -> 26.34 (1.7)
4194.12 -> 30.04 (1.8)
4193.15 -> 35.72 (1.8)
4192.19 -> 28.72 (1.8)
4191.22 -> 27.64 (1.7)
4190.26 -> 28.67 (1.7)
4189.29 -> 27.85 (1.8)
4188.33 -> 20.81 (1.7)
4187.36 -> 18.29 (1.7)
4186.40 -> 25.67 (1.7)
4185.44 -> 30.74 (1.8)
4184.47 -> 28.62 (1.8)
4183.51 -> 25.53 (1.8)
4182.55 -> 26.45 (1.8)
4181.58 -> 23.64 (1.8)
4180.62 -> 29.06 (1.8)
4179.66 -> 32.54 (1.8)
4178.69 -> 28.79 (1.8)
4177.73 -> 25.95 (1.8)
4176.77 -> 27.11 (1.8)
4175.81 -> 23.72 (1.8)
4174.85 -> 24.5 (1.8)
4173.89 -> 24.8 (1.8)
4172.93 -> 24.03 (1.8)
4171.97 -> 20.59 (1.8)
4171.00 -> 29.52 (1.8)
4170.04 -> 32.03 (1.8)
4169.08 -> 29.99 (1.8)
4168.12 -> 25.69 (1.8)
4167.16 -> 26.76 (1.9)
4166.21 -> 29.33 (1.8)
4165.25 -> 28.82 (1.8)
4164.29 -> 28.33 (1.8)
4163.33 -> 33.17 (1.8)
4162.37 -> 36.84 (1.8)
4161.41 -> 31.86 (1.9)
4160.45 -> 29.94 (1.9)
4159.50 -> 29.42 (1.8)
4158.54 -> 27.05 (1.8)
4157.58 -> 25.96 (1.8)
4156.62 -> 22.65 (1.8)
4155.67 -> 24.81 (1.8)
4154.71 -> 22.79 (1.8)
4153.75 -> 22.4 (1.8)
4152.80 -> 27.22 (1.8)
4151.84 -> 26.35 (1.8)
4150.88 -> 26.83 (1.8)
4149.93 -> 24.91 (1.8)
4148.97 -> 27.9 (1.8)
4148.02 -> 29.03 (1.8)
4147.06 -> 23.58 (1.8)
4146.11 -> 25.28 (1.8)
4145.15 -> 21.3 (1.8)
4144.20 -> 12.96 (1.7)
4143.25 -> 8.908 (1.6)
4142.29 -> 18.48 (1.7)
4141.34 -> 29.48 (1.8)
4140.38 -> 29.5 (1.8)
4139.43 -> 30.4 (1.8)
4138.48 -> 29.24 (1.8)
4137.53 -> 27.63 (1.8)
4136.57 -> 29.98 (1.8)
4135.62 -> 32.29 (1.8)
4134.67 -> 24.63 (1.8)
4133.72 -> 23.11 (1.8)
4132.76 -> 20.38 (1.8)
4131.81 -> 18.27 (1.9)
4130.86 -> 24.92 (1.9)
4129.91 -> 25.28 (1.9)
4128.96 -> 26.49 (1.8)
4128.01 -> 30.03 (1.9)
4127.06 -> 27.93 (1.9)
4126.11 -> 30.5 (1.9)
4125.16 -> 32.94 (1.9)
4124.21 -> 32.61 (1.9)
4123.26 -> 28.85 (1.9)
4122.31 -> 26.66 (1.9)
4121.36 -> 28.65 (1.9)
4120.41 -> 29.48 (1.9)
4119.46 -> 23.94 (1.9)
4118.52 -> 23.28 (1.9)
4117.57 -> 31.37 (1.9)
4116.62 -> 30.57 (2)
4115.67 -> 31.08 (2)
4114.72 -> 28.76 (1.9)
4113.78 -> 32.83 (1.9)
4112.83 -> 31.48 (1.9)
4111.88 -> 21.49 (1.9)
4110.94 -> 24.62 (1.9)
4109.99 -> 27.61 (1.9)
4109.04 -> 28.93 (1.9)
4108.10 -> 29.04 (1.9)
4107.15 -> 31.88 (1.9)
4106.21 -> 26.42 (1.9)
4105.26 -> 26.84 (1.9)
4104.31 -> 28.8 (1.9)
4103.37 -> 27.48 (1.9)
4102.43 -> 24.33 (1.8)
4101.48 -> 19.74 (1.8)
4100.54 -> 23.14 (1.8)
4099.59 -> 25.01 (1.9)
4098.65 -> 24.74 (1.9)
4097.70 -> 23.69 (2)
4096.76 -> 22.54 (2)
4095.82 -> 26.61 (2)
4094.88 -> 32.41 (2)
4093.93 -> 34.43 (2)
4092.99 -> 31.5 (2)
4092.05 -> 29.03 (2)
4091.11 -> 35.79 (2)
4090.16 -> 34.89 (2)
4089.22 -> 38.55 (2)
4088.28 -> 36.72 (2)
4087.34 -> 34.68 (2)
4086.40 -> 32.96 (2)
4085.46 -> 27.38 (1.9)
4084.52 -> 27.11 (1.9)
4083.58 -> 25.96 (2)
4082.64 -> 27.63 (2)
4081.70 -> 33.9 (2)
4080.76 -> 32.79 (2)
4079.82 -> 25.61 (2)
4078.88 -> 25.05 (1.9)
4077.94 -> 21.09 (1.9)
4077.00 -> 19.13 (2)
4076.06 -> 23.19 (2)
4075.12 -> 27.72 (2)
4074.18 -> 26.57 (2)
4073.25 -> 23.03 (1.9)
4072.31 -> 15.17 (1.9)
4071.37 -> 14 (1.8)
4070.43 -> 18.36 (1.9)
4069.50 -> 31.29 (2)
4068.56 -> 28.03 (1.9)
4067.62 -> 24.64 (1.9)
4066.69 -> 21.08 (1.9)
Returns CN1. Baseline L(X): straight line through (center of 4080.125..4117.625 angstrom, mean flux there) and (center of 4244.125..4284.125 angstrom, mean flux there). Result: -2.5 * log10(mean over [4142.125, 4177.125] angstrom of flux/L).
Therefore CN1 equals 0.08 mag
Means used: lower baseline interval 29.1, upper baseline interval 25.7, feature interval 25.9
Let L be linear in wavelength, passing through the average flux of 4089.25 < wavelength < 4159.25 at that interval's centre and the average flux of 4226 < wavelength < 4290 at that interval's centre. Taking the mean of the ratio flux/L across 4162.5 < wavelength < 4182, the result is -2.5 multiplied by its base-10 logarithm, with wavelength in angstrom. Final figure -0.05 mag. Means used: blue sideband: 26.8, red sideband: 25.5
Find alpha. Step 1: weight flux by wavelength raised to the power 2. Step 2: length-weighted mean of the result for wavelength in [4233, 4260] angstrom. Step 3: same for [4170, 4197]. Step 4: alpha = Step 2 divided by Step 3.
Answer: 1.03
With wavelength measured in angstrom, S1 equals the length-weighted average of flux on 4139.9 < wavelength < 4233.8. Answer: 25.9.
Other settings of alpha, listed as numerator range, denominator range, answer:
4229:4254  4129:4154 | 1.14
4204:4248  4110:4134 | 1.04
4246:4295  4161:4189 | 0.97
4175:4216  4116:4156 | 1.07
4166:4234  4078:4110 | 0.95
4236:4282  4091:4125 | 1.01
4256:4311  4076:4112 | 0.95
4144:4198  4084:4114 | 0.96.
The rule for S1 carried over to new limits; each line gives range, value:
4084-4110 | 29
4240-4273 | 26.4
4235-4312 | 24.9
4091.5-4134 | 27.4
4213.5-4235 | 23.5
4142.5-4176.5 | 25.9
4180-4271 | 26.2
